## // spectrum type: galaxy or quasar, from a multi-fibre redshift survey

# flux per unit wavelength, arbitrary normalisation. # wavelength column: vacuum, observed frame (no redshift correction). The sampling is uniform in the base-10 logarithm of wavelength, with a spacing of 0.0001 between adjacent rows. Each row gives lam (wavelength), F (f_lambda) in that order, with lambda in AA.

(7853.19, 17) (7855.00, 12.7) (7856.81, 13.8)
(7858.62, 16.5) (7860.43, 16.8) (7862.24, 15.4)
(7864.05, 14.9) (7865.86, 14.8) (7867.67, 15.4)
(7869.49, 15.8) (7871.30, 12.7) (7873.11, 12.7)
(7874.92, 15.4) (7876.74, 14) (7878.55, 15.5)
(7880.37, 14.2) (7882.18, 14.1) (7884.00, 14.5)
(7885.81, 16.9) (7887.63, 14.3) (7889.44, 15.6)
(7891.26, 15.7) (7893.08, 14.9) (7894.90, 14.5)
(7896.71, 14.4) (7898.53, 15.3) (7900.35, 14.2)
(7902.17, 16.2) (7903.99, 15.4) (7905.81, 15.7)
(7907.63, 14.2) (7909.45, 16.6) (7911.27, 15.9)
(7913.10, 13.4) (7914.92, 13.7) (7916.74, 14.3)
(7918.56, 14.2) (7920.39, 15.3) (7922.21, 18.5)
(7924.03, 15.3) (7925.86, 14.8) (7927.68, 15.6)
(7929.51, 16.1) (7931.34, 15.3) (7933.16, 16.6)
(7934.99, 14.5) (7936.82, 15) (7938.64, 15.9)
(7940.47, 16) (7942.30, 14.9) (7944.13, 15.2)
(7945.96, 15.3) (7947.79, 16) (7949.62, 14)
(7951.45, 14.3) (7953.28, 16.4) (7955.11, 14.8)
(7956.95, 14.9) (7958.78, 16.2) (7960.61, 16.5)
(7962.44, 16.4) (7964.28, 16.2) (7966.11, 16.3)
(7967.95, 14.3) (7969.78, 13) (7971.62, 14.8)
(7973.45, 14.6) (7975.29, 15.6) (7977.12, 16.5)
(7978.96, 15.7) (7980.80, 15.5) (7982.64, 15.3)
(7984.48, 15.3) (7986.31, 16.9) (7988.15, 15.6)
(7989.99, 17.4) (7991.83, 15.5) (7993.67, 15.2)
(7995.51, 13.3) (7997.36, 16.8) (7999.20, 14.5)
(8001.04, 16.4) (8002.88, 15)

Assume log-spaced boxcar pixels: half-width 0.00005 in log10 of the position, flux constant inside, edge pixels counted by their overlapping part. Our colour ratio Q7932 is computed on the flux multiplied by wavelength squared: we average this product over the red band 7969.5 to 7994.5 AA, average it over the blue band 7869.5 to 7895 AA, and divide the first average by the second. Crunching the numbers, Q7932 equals 1.09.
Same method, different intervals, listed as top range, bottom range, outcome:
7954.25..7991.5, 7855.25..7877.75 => 1.08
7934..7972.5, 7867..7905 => 1.05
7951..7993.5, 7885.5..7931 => 1.04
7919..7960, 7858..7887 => 1.05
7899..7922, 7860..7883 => 1.03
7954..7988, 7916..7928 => 1.02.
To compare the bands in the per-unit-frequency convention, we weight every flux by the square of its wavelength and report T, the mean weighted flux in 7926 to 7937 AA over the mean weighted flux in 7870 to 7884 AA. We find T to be 1.11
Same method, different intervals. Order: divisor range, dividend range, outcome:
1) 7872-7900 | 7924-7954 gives 1.05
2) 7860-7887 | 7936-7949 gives 1.06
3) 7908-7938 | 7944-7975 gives 1.01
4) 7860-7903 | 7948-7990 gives 1.06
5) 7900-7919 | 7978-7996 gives 1.07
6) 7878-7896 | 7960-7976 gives 1.04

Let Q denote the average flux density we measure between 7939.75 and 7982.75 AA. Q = 15.4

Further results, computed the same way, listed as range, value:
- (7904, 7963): 15.4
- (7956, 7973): 15.4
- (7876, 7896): 14.9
